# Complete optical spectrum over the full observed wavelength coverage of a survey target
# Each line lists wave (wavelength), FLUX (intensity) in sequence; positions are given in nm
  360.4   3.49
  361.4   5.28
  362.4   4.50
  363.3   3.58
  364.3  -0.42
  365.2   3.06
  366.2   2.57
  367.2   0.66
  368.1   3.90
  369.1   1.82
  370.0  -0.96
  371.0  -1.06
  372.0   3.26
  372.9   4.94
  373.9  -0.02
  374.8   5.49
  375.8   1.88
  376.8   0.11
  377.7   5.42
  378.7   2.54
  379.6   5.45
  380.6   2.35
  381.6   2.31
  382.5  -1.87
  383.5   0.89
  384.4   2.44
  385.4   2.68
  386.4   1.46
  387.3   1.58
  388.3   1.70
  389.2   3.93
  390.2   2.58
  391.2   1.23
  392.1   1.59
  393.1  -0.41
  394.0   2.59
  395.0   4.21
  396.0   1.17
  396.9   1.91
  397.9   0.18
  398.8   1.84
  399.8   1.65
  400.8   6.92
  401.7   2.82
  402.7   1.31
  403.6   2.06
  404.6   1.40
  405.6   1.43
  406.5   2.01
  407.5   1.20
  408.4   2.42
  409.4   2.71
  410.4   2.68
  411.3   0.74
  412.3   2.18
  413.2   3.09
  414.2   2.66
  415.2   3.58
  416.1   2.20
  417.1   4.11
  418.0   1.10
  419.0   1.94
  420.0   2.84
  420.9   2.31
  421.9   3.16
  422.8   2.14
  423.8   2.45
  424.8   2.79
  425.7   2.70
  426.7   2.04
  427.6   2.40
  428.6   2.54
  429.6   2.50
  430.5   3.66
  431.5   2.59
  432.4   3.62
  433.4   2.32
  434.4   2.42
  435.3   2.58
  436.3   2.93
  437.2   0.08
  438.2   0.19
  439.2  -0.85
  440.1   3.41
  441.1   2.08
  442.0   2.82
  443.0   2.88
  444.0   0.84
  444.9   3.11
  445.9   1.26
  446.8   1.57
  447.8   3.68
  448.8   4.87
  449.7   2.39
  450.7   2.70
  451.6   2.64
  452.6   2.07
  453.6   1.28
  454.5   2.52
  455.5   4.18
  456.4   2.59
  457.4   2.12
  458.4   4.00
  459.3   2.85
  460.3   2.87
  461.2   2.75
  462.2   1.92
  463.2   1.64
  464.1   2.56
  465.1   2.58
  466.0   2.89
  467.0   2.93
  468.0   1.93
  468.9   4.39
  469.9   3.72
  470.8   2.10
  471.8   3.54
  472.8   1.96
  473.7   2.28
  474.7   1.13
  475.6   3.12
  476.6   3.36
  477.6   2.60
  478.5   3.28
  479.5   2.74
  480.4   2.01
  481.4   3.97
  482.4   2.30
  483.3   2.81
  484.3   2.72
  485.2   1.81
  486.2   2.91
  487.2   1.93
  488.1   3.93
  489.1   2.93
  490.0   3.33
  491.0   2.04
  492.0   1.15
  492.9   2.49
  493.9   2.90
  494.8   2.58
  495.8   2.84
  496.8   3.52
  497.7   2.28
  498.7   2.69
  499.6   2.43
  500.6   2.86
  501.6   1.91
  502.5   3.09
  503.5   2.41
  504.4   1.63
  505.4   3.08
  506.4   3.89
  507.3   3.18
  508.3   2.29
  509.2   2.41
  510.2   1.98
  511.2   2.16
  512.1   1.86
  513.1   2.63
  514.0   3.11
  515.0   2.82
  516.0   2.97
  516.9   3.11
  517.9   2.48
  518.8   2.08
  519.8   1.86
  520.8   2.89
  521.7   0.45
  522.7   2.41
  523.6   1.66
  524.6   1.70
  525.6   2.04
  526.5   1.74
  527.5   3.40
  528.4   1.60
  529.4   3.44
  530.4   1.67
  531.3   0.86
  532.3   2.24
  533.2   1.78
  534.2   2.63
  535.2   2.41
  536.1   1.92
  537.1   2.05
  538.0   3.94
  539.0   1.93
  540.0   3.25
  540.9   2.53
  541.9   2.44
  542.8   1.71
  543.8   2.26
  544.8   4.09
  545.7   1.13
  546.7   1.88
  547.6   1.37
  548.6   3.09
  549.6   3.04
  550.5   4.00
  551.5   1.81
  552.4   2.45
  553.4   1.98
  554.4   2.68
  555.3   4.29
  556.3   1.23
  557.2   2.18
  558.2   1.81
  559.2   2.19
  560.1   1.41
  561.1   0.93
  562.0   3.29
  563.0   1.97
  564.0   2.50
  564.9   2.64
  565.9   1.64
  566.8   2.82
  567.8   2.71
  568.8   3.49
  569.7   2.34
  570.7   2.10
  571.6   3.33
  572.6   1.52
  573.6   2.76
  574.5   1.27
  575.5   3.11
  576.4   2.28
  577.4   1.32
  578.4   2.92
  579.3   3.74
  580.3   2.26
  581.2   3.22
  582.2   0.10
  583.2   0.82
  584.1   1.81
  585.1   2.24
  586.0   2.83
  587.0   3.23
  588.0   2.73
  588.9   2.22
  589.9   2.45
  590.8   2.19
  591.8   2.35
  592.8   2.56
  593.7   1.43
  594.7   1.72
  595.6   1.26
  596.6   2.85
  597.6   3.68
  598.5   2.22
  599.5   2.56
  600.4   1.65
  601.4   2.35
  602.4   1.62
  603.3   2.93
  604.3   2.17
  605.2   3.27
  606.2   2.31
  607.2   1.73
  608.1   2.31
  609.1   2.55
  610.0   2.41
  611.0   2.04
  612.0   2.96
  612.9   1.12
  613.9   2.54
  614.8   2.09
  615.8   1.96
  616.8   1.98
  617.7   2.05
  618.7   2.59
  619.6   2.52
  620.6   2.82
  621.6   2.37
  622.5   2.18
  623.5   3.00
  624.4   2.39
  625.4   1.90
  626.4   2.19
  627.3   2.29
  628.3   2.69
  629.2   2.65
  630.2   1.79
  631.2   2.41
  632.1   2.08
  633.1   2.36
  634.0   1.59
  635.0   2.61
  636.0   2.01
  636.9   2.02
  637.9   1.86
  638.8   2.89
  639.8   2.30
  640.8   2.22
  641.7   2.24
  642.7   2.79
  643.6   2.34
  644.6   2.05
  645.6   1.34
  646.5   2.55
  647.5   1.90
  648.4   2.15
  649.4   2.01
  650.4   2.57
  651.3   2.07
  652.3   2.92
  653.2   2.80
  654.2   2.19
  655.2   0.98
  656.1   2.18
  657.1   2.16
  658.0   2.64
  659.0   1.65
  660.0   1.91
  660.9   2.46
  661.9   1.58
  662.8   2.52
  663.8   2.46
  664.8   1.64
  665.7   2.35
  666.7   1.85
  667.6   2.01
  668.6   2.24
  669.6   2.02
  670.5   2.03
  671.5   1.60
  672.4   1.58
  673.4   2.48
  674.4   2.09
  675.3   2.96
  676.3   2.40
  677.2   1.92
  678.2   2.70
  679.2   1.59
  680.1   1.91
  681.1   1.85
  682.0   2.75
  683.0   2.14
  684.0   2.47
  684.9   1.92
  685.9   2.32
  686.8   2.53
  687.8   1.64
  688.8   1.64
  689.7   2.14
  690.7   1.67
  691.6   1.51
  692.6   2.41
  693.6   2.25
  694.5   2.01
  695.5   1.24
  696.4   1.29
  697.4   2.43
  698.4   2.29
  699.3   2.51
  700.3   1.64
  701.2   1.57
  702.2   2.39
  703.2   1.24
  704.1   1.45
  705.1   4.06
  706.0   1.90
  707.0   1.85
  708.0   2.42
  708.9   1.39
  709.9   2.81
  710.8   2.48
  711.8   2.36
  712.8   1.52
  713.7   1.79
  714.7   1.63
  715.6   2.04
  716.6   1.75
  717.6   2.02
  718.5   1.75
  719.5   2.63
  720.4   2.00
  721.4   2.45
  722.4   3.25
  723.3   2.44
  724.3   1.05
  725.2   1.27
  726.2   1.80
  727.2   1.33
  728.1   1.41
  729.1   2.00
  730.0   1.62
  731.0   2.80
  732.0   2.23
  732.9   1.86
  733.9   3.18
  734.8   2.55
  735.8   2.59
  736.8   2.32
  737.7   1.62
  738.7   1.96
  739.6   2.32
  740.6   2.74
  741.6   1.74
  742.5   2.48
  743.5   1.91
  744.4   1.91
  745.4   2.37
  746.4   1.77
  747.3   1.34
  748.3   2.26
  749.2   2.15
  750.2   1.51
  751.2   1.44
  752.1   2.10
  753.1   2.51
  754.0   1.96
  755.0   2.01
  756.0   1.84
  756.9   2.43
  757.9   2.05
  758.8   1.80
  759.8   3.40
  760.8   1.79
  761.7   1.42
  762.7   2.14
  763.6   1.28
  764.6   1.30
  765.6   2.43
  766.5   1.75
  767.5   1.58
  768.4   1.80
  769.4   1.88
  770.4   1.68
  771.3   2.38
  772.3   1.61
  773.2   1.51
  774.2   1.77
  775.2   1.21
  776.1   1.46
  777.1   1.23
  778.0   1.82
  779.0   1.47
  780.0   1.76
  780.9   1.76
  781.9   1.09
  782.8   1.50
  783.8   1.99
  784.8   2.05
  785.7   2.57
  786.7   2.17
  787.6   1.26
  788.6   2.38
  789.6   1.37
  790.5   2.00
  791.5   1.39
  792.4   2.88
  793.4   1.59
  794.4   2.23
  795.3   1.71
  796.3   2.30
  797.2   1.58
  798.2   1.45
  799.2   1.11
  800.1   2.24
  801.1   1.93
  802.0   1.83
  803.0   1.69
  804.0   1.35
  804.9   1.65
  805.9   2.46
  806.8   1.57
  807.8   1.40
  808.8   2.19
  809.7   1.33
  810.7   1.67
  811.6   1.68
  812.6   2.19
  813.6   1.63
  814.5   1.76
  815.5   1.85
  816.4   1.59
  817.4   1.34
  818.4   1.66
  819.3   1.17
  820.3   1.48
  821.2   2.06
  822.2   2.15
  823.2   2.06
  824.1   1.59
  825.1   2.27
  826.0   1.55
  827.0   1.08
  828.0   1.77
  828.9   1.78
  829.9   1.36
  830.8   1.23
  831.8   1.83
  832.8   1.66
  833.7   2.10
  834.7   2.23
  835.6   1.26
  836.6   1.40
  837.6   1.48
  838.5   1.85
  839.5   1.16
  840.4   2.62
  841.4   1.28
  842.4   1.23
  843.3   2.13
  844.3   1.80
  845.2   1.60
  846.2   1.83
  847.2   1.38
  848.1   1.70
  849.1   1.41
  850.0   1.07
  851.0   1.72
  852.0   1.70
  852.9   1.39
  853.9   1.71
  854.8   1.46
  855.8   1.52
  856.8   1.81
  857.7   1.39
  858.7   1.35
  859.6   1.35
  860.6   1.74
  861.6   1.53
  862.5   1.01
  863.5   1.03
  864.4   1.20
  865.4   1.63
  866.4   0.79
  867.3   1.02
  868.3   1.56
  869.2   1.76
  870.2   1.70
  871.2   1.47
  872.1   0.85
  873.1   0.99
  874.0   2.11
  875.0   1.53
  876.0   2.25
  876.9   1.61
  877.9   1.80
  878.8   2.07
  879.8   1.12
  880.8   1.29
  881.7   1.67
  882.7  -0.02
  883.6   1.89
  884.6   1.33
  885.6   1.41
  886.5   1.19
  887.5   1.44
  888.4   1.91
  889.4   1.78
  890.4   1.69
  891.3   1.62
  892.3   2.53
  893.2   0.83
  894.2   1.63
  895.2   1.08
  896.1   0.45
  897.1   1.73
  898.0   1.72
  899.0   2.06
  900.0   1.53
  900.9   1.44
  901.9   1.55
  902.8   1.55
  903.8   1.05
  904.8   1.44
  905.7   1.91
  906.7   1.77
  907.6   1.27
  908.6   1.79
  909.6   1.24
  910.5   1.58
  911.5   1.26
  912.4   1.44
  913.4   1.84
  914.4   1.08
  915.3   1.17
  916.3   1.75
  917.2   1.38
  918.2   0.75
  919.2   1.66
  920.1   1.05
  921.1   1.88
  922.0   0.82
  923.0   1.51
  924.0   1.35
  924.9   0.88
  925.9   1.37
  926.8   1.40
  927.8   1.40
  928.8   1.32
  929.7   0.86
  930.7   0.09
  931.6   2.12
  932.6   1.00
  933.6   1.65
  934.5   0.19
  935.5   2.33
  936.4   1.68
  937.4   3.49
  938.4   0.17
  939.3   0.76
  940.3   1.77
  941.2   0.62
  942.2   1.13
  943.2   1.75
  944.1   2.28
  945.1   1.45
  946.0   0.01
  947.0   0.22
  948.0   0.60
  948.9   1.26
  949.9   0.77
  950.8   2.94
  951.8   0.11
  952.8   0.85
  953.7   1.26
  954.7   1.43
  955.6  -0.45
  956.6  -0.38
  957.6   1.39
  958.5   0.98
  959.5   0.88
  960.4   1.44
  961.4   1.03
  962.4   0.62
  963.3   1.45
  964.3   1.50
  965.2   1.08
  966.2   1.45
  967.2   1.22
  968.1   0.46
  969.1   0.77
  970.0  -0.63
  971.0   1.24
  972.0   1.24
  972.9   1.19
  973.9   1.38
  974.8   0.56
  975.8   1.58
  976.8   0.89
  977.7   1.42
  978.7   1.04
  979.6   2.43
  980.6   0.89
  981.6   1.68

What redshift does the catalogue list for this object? 0.075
